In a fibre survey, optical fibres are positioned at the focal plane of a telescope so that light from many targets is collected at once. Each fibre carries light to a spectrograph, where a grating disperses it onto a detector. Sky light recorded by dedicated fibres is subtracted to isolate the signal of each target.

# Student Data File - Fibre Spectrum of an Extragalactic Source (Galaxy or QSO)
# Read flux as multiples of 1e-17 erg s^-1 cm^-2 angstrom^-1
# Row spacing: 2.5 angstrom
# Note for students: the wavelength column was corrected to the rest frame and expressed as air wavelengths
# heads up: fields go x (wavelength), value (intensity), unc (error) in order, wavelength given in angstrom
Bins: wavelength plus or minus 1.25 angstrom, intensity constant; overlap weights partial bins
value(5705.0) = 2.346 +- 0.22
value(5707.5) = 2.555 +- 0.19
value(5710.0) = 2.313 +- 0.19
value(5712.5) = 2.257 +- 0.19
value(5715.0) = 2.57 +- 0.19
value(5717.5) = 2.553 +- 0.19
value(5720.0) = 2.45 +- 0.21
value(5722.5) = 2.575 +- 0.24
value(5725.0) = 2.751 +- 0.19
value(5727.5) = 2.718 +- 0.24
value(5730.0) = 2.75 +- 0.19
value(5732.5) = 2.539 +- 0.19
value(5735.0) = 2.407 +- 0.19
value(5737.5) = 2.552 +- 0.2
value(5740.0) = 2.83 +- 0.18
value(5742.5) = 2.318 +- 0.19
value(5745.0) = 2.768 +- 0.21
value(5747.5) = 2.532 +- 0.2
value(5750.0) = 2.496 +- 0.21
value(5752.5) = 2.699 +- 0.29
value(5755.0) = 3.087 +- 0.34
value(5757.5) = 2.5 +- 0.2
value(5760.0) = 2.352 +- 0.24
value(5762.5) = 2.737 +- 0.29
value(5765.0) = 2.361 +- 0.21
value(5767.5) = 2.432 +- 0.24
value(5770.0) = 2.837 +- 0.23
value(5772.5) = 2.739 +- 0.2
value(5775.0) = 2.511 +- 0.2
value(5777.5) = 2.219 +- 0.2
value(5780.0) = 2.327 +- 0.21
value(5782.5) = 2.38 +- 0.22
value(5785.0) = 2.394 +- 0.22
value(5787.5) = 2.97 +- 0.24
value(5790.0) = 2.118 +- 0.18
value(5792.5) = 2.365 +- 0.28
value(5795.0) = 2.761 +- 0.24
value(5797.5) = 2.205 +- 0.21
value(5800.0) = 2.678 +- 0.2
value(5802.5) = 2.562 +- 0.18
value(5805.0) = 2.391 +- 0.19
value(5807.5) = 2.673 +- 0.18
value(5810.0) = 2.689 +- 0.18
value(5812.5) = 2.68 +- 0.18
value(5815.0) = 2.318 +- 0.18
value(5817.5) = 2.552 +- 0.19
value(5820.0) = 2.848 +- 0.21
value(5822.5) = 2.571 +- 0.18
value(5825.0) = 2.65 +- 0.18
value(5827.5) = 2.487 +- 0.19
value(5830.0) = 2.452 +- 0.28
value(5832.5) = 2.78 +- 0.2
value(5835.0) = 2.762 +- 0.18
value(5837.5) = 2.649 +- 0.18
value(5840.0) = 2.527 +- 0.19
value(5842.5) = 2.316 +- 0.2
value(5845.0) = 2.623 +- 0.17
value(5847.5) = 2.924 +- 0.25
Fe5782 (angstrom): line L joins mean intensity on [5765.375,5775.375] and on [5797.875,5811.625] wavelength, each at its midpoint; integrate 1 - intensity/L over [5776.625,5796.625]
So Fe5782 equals 1.2 angstrom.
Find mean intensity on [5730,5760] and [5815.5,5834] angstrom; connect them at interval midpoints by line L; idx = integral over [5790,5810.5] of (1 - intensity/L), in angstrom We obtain 0.8 angstrom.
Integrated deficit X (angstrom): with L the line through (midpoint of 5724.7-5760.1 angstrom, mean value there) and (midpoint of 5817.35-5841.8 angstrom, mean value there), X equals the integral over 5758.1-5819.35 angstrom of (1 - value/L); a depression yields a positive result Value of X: 2.6 angstrom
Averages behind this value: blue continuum 2.63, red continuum 2.62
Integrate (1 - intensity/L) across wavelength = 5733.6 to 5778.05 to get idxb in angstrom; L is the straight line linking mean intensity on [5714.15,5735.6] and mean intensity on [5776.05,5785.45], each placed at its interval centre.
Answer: -2.46 angstrom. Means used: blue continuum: 2.6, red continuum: 2.33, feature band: 2.58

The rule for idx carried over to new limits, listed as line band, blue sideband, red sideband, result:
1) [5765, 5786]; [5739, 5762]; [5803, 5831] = 1.05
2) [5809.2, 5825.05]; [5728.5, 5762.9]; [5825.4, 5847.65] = -0.06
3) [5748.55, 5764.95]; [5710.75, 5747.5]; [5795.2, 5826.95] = -0.34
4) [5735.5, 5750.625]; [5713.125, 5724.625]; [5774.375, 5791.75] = -0.53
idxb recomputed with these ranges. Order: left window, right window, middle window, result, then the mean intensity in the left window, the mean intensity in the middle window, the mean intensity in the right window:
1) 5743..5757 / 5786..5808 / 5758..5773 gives 0.4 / 2.68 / 2.56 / 2.52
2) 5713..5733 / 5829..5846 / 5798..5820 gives 0.2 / 2.6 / 2.57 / 2.59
